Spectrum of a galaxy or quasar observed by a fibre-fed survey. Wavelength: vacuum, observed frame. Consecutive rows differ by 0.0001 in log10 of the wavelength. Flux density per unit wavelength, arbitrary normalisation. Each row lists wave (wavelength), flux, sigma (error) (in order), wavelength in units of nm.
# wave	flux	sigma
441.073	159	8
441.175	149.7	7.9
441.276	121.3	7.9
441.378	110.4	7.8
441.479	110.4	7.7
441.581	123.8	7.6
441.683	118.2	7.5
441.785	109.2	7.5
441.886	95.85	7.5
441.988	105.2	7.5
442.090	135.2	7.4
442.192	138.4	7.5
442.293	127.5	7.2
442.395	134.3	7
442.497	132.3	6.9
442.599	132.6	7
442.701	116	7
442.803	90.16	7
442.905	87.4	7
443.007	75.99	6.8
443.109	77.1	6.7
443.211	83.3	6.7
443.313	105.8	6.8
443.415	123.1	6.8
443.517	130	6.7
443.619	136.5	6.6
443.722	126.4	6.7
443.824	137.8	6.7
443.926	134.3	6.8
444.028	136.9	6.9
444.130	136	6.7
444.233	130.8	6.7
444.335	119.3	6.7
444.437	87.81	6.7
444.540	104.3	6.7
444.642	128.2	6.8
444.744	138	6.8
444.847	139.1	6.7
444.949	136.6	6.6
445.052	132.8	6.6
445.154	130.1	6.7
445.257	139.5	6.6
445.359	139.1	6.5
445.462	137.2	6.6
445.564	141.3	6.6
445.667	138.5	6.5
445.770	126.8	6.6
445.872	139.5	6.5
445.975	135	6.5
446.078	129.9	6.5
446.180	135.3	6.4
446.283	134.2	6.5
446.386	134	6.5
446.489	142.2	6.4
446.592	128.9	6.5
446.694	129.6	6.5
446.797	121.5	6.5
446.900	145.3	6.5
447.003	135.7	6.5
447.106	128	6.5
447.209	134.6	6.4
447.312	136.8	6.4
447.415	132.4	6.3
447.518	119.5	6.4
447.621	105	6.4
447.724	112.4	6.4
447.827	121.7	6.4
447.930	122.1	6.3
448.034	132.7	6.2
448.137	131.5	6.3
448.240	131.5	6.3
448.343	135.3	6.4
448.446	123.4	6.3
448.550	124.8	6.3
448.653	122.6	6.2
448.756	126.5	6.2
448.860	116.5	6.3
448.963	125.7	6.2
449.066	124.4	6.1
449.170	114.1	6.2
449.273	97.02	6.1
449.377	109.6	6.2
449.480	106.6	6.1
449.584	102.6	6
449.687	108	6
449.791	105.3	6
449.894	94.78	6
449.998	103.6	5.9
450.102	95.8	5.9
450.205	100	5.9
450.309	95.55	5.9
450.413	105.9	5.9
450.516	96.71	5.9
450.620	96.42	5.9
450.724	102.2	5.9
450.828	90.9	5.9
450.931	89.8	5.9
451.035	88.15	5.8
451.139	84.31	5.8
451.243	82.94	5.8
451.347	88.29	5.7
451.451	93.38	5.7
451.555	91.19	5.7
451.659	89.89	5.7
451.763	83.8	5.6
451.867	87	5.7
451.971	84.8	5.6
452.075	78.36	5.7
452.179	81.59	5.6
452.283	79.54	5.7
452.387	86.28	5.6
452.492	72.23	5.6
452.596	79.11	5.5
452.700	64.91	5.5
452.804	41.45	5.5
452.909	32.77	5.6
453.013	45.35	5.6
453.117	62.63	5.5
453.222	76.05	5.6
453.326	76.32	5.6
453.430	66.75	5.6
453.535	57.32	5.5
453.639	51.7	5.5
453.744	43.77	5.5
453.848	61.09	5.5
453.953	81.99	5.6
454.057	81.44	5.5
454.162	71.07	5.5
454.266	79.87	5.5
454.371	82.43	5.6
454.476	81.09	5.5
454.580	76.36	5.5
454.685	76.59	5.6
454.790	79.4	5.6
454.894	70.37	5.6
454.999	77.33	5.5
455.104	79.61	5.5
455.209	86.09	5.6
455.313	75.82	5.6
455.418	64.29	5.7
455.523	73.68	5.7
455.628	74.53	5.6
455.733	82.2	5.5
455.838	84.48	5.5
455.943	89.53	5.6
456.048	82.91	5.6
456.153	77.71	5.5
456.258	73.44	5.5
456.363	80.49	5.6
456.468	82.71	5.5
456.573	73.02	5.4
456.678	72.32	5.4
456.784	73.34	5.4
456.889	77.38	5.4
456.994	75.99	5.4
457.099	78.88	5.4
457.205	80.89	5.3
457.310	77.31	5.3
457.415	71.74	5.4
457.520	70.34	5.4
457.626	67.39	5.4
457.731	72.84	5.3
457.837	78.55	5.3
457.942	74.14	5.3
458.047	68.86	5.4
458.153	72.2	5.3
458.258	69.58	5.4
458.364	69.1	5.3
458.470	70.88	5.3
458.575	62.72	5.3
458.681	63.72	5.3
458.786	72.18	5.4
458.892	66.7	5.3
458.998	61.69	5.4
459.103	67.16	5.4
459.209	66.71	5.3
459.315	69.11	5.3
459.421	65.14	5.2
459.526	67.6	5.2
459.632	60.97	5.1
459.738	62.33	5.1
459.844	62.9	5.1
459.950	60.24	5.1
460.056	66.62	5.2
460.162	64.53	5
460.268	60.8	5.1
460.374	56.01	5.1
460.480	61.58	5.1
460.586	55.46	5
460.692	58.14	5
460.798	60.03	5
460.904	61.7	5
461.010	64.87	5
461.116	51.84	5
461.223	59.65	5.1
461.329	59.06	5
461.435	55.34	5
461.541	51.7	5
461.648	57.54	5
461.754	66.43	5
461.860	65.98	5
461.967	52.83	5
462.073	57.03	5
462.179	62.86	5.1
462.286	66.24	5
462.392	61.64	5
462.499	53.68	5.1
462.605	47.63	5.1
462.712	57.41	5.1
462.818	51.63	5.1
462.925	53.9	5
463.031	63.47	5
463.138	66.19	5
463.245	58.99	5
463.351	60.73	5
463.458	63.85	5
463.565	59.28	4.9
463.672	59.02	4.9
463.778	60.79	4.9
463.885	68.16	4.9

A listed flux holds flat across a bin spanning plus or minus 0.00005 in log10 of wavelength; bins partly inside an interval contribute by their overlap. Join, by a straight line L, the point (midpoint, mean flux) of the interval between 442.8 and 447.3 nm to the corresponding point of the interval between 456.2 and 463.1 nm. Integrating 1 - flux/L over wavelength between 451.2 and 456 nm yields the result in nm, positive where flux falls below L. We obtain 0.83 nm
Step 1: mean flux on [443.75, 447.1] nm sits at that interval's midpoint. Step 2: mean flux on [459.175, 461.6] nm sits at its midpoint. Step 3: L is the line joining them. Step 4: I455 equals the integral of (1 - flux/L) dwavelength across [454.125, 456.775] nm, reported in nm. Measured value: 0.20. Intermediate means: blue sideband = 132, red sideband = 60.9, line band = 77.9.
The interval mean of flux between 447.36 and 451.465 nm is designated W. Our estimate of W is 109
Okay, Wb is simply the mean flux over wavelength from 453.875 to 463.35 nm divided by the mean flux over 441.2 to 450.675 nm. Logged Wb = 0.6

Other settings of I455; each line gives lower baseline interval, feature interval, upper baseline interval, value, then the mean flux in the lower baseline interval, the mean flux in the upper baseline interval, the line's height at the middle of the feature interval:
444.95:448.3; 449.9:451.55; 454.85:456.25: 0.20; 131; 78.2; 107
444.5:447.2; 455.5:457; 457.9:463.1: 0.08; 134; 62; 82.8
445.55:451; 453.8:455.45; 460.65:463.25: 0.26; 119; 58.6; 91.1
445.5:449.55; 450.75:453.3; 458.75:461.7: 0.65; 127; 61.6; 104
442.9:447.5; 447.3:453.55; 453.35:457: 0.23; 127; 74.8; 99.7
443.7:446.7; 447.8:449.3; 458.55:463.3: -0.09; 132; 60.9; 117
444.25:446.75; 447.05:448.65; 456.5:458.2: -0.08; 131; 74.2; 120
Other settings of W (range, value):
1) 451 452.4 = 85.6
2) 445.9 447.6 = 132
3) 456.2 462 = 66.8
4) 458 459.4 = 67.6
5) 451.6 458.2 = 73.9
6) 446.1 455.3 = 97.4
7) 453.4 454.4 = 67.4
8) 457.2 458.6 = 71.8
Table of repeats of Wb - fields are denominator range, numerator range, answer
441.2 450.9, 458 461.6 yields 0.52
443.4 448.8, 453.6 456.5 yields 0.58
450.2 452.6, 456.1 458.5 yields 0.84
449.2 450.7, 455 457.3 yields 0.77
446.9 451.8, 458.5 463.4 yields 0.55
